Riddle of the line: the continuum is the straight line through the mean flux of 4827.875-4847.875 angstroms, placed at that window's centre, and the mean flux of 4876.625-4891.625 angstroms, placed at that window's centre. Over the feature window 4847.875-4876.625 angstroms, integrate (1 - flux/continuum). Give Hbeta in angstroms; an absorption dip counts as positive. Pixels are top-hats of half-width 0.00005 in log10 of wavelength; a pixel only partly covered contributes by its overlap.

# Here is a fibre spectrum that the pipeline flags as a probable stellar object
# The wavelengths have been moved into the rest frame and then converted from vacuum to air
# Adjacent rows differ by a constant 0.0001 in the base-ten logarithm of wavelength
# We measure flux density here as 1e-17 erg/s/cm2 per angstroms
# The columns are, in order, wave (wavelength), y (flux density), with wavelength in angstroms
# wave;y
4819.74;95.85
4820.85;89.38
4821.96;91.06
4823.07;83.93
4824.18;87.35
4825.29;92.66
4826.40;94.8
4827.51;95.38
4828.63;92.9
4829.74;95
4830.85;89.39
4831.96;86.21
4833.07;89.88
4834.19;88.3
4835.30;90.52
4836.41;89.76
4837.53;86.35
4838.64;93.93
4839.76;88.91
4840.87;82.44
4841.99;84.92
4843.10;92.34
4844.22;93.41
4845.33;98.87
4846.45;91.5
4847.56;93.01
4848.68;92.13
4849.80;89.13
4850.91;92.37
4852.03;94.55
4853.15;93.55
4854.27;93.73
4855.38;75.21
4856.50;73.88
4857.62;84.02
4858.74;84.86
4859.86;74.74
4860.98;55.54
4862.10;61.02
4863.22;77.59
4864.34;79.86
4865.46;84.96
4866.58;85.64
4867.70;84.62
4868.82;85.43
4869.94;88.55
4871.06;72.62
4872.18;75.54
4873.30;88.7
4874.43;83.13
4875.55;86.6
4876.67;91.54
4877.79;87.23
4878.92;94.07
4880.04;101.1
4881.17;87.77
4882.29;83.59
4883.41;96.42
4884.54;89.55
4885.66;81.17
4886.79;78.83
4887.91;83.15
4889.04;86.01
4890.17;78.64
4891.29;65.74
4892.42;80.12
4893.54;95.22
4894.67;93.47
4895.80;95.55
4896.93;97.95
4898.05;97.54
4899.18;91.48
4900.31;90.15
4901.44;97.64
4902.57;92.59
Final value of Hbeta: 1.83 angstroms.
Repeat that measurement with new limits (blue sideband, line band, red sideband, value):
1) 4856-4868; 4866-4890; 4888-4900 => -1.1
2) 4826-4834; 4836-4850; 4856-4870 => -0.7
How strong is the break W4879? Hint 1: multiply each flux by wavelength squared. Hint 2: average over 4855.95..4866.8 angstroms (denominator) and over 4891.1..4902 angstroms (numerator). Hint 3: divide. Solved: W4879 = 1.2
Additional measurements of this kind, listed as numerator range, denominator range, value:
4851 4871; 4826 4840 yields 0.90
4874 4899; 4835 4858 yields 1.00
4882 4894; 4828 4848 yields 0.94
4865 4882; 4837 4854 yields 0.96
